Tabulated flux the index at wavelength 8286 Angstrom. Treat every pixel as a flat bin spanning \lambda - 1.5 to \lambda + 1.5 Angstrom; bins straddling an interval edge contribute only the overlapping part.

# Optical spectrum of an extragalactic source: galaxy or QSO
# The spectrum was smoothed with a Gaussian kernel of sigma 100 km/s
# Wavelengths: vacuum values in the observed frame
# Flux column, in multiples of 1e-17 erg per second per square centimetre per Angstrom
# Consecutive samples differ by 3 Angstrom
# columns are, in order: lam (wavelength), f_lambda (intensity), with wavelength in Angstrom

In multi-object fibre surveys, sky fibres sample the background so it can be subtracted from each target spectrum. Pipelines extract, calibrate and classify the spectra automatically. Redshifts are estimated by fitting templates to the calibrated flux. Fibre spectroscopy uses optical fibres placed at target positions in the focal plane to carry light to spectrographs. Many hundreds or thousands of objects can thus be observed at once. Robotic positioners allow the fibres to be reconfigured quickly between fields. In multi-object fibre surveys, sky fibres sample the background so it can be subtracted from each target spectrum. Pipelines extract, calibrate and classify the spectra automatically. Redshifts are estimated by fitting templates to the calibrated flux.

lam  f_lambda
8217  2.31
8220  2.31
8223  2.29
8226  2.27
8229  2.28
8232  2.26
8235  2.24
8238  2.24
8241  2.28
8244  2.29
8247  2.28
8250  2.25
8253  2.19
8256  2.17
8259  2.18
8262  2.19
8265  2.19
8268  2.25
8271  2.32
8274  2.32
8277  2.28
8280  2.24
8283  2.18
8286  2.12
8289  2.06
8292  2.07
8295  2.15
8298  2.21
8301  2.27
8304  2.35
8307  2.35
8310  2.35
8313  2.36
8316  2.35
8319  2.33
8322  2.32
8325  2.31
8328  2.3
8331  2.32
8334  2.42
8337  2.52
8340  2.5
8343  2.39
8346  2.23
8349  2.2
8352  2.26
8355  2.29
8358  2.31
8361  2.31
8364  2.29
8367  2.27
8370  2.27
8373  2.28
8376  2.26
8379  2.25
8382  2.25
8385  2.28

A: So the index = 2.12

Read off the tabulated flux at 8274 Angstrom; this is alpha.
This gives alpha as 2.32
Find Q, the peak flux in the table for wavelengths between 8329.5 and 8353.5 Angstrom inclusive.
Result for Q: 2.52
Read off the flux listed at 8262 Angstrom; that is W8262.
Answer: 2.19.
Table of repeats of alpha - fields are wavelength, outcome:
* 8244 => 2.29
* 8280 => 2.24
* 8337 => 2.52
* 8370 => 2.27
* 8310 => 2.35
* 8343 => 2.39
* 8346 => 2.23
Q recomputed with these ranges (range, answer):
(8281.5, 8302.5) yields 2.27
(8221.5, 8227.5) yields 2.29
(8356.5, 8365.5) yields 2.31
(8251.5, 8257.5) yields 2.19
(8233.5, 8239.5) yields 2.24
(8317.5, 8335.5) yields 2.42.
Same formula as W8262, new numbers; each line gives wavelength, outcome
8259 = 2.18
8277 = 2.28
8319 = 2.33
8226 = 2.27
